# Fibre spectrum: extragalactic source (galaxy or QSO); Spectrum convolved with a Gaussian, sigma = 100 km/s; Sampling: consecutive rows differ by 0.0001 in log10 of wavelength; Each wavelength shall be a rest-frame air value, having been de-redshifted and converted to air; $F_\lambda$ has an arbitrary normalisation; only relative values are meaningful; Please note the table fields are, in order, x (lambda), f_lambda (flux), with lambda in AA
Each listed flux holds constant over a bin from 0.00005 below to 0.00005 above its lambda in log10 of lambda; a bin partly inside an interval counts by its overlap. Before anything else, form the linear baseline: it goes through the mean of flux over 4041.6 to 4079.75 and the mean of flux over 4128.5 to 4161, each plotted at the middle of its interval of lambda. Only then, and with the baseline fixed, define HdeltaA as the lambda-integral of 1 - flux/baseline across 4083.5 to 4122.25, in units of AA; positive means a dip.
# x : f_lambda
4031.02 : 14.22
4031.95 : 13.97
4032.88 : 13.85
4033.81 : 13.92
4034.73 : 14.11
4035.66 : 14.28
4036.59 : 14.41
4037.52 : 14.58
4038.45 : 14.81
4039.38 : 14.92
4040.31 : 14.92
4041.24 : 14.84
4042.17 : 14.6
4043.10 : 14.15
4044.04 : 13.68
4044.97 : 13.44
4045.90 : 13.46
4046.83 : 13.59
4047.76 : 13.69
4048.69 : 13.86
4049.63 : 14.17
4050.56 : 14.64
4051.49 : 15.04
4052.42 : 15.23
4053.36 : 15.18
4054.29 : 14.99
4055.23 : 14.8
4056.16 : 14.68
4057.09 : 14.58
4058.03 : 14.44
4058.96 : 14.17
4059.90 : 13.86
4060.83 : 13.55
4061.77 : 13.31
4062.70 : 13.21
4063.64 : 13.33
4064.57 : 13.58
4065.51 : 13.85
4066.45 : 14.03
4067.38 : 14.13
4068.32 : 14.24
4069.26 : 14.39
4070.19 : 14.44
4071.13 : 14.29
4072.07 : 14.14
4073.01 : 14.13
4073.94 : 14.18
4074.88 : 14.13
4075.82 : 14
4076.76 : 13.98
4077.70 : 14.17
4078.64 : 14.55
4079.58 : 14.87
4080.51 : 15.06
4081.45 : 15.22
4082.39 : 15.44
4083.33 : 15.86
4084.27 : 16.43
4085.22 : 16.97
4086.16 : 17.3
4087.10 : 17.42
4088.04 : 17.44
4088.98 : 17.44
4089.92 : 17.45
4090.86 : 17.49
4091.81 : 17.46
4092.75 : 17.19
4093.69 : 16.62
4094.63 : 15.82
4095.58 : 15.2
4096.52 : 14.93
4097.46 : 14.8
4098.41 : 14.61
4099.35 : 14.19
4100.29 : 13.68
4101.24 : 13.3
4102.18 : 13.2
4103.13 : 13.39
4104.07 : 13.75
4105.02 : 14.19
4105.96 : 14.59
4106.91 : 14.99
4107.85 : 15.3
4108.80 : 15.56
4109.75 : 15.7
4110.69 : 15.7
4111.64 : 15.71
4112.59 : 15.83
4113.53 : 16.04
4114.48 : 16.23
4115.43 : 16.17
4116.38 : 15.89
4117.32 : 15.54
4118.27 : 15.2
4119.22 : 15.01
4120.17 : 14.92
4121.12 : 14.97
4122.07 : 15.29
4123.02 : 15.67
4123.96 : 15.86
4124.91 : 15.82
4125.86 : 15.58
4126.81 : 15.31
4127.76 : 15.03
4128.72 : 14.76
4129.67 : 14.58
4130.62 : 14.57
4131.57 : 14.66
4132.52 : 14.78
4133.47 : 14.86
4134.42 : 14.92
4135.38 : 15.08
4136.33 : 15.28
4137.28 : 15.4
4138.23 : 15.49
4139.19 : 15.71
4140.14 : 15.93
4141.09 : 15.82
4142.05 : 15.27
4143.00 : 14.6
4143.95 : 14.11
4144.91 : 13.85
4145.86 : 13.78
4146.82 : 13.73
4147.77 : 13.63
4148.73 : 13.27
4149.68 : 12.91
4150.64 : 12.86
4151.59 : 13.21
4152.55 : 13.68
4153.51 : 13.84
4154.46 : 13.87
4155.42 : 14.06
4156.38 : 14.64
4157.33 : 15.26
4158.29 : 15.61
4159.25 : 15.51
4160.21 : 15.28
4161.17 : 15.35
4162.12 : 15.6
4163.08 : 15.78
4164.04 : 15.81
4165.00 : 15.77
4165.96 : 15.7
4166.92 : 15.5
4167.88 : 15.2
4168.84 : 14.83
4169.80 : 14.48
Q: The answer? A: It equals -3.3 AA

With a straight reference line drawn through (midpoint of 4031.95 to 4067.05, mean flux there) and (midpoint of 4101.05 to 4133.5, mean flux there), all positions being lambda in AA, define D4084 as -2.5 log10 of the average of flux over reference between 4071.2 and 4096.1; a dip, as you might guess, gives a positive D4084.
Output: -0.08 mag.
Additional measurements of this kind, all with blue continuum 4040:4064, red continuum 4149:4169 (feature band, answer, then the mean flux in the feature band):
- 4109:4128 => -0.07 mag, 15.6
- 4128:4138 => -0.02 mag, 14.9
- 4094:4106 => 0.01 mag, 14.3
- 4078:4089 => -0.12 mag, 16.1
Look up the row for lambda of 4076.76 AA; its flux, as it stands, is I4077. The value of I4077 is 13.98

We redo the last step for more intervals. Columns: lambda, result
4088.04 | 17.44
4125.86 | 15.58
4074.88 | 14.13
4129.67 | 14.58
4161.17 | 15.35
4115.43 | 16.17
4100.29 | 13.68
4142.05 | 15.27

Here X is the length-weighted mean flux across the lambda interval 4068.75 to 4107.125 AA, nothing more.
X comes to 15.2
